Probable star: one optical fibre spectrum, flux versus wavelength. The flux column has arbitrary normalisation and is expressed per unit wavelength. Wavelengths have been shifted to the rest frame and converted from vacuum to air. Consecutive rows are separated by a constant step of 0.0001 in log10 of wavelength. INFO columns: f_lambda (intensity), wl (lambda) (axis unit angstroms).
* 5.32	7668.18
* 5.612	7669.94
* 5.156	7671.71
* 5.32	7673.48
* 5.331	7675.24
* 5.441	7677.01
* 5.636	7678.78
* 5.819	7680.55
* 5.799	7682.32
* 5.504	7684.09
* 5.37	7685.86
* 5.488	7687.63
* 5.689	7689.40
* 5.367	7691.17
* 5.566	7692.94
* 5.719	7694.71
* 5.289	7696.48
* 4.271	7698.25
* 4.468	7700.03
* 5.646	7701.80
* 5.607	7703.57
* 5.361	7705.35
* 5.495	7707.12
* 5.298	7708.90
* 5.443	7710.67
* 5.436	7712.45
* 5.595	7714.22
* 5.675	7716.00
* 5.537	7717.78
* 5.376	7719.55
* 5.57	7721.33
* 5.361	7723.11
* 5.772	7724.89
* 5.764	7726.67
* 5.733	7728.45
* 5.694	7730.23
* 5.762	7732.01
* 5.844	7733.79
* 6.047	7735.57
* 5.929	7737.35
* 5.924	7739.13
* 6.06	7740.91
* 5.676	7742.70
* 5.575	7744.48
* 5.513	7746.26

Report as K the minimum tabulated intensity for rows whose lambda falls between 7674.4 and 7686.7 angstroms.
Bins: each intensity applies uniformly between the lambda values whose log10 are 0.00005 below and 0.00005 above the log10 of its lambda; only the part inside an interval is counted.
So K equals 5.331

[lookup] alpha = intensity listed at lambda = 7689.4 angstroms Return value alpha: 5.689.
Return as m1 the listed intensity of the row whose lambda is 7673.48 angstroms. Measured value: 5.32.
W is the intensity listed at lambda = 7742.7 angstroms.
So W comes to 5.676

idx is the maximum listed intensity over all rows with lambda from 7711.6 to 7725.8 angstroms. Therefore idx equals 5.772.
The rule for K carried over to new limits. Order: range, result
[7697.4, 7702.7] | 4.271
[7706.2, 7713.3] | 5.298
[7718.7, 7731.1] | 5.361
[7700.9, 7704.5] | 5.607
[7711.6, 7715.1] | 5.436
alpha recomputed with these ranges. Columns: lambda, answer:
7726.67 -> 5.764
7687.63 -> 5.488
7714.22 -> 5.595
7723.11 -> 5.361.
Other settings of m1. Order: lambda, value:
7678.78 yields 5.636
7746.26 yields 5.513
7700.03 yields 4.468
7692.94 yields 5.566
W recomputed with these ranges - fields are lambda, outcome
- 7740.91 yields 6.06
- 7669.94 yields 5.612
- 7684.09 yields 5.504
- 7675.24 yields 5.331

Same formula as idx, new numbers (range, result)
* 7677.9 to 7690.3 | 5.819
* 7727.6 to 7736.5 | 6.047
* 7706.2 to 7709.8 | 5.495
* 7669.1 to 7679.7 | 5.636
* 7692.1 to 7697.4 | 5.719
